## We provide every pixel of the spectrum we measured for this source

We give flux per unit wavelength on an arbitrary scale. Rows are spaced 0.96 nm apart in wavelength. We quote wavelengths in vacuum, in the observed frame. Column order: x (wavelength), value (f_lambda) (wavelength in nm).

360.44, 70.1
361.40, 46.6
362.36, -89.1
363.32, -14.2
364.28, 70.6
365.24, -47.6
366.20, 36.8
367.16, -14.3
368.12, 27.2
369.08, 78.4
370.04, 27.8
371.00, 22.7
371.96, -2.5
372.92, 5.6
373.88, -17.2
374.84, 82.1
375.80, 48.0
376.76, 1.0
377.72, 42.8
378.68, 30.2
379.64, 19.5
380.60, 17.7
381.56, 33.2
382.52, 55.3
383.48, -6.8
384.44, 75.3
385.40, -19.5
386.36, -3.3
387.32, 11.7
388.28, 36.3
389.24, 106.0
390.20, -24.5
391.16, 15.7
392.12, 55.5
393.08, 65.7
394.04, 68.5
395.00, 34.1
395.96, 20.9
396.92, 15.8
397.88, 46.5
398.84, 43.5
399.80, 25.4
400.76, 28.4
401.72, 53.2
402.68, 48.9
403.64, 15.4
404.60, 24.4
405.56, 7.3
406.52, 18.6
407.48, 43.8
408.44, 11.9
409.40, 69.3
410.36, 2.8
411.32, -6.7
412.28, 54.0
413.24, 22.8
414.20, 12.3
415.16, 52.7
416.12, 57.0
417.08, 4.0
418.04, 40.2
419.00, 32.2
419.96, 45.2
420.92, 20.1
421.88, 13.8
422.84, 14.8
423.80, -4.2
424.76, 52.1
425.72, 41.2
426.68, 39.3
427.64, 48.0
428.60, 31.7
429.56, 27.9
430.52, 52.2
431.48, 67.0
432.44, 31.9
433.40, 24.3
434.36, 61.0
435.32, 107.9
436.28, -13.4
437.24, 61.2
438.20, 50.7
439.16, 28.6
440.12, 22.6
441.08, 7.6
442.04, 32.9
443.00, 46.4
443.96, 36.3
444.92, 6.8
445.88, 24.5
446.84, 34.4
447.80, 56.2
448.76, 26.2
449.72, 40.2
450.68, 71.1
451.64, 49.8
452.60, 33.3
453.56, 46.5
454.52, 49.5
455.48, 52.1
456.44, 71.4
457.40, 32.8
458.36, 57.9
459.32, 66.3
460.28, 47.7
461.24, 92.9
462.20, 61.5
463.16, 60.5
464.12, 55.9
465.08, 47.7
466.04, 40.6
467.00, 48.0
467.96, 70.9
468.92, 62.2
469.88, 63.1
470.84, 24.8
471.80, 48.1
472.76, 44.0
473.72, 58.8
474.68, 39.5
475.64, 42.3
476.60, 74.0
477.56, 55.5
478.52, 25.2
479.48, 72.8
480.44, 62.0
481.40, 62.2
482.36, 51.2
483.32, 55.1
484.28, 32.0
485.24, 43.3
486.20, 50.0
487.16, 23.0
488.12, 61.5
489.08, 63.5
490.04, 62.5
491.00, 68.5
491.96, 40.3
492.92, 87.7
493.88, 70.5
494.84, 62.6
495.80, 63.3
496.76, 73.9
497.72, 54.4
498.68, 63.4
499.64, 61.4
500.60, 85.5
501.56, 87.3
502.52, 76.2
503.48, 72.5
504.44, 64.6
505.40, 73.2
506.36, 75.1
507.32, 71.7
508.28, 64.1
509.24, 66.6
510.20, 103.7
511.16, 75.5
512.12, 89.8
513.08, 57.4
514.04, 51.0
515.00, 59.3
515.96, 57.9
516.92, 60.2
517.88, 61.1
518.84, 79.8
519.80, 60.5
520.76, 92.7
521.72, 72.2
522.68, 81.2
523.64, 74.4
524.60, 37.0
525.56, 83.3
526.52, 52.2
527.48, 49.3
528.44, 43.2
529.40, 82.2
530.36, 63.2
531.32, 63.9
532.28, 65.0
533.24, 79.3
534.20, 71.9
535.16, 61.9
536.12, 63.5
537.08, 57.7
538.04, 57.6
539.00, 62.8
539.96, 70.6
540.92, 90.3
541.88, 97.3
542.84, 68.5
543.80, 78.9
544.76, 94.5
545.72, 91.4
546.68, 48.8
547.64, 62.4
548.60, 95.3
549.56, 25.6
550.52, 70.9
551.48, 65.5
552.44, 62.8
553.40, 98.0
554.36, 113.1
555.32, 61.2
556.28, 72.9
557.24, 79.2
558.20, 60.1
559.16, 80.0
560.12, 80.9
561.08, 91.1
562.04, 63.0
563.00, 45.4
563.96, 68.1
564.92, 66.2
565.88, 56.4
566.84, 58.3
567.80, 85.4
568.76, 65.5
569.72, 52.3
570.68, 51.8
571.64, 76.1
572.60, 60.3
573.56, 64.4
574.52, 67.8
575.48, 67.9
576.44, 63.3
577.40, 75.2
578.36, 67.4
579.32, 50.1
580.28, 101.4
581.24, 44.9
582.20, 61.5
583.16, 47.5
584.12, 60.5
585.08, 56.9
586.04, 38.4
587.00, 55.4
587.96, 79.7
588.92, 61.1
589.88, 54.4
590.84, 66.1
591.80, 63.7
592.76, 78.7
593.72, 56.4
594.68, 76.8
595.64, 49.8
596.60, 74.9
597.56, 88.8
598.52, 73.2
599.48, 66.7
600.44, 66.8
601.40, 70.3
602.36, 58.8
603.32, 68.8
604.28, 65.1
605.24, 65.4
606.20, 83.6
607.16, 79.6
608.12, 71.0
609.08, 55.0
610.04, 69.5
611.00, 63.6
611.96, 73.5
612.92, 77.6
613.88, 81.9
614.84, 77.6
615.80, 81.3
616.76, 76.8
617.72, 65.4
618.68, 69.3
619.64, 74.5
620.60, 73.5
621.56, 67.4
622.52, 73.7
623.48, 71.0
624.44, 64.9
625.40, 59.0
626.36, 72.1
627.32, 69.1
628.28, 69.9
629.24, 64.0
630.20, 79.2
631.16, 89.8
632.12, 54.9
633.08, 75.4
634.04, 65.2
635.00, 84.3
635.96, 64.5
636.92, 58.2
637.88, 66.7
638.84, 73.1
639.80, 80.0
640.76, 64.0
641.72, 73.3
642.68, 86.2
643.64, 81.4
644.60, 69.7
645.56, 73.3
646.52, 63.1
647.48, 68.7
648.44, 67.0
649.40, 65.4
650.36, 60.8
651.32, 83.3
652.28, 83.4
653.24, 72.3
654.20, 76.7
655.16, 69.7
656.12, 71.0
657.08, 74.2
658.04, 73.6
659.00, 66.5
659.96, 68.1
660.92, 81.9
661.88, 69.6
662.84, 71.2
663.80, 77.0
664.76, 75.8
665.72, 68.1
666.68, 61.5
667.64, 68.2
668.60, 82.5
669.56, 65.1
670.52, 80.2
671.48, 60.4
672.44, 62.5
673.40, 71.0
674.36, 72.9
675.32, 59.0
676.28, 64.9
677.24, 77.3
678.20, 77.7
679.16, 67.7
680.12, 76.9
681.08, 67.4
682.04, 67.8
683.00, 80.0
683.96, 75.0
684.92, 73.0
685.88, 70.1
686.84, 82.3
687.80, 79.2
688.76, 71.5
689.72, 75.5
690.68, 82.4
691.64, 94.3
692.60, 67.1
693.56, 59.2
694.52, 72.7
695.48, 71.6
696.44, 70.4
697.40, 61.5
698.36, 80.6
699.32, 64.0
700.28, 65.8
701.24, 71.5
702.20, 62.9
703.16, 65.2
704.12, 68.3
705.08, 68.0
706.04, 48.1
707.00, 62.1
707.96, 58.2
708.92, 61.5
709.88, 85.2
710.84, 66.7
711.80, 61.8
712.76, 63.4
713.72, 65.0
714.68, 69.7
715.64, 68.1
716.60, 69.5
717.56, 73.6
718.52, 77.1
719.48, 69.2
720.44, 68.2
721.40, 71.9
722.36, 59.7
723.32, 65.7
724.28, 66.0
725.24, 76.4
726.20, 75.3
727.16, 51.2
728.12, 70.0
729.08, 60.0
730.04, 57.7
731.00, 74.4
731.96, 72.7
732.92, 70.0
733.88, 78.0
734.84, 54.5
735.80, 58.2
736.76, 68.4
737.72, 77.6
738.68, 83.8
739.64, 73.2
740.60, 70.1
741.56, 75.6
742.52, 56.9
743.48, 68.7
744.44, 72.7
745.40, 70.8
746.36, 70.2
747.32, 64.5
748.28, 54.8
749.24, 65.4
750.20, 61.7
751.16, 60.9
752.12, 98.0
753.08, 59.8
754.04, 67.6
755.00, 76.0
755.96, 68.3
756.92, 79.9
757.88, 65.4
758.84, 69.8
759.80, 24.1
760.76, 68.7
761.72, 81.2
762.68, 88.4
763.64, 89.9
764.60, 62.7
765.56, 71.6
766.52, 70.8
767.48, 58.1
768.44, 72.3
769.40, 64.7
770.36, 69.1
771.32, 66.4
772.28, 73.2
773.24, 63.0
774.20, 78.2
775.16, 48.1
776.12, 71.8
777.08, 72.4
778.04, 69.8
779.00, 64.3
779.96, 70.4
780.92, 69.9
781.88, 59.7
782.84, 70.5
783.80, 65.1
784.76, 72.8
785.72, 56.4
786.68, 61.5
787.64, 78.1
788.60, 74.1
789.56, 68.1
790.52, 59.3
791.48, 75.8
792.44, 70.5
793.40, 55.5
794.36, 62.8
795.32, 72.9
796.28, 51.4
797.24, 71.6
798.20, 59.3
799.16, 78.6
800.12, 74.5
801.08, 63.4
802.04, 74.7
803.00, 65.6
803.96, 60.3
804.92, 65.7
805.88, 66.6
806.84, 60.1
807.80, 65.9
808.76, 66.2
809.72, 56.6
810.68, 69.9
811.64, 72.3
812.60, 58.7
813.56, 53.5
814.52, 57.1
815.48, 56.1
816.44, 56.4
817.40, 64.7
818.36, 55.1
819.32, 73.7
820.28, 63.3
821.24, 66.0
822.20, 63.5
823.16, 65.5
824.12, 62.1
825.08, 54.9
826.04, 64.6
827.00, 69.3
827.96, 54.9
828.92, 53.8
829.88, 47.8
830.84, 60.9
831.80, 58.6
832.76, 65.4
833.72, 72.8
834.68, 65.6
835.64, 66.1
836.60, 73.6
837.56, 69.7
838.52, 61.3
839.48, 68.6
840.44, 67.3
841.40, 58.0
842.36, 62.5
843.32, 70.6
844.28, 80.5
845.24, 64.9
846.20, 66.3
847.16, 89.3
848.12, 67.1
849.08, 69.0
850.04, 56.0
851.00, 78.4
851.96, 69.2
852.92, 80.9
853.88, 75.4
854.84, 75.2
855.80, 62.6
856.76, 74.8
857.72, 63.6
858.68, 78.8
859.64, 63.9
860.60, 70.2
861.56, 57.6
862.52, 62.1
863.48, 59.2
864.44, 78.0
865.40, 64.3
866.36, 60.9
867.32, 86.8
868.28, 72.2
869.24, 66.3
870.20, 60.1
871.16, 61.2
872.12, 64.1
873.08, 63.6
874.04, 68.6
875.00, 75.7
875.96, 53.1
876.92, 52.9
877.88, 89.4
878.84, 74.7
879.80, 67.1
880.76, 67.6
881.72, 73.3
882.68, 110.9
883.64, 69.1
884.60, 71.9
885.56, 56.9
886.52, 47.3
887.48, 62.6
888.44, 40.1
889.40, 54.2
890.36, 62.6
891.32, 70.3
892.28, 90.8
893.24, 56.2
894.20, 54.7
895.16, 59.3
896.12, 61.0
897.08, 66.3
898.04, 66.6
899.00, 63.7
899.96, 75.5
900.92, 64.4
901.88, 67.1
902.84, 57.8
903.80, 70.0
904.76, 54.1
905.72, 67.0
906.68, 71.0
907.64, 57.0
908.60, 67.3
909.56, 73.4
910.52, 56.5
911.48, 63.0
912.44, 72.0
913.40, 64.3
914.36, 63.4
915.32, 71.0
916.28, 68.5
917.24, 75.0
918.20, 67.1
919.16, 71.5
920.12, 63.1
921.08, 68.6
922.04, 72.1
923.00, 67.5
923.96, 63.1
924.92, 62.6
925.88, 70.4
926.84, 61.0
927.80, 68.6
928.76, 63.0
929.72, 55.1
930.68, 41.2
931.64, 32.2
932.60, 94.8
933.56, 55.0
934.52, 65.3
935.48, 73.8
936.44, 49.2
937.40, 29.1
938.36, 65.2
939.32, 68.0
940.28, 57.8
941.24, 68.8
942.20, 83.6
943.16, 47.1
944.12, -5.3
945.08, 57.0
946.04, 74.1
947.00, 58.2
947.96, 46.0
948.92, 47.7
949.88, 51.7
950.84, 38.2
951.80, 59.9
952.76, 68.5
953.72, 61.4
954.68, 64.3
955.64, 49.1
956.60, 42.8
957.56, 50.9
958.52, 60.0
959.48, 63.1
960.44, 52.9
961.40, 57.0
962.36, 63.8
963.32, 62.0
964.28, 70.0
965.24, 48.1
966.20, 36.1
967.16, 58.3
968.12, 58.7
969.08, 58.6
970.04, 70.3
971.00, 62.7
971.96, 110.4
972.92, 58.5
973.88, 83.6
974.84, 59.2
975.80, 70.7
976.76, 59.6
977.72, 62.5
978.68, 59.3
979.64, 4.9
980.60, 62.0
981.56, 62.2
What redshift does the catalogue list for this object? 0.131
